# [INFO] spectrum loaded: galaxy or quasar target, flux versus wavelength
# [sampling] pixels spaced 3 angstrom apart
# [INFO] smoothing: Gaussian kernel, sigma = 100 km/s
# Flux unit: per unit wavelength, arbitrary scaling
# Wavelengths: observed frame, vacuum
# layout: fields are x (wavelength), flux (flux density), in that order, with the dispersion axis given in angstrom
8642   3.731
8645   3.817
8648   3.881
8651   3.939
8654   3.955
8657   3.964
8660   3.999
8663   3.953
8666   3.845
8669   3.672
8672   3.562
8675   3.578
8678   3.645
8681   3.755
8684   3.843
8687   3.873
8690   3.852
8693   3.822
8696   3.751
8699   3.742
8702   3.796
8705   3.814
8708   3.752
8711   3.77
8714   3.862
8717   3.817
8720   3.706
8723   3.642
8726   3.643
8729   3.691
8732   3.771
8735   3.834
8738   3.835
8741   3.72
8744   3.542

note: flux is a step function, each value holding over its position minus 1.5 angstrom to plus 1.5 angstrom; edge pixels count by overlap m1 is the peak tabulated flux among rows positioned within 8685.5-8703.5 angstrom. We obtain 3.873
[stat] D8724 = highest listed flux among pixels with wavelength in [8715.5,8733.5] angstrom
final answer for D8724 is 3.817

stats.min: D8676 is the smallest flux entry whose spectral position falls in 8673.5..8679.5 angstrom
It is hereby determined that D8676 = 3.578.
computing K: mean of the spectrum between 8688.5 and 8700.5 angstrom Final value 3.79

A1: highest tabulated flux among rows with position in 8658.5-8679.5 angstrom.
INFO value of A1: 3.999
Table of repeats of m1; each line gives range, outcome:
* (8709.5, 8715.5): 3.862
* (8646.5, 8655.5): 3.955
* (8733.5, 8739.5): 3.835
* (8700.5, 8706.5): 3.814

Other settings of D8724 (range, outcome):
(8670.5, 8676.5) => 3.578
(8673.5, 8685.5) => 3.843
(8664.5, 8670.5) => 3.845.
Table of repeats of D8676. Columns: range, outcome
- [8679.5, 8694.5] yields 3.755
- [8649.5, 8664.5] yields 3.939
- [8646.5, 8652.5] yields 3.881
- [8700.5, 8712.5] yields 3.752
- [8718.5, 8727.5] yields 3.642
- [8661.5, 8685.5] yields 3.562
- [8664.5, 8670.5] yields 3.672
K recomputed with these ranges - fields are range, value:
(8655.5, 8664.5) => 3.97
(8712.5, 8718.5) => 3.84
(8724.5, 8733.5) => 3.7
